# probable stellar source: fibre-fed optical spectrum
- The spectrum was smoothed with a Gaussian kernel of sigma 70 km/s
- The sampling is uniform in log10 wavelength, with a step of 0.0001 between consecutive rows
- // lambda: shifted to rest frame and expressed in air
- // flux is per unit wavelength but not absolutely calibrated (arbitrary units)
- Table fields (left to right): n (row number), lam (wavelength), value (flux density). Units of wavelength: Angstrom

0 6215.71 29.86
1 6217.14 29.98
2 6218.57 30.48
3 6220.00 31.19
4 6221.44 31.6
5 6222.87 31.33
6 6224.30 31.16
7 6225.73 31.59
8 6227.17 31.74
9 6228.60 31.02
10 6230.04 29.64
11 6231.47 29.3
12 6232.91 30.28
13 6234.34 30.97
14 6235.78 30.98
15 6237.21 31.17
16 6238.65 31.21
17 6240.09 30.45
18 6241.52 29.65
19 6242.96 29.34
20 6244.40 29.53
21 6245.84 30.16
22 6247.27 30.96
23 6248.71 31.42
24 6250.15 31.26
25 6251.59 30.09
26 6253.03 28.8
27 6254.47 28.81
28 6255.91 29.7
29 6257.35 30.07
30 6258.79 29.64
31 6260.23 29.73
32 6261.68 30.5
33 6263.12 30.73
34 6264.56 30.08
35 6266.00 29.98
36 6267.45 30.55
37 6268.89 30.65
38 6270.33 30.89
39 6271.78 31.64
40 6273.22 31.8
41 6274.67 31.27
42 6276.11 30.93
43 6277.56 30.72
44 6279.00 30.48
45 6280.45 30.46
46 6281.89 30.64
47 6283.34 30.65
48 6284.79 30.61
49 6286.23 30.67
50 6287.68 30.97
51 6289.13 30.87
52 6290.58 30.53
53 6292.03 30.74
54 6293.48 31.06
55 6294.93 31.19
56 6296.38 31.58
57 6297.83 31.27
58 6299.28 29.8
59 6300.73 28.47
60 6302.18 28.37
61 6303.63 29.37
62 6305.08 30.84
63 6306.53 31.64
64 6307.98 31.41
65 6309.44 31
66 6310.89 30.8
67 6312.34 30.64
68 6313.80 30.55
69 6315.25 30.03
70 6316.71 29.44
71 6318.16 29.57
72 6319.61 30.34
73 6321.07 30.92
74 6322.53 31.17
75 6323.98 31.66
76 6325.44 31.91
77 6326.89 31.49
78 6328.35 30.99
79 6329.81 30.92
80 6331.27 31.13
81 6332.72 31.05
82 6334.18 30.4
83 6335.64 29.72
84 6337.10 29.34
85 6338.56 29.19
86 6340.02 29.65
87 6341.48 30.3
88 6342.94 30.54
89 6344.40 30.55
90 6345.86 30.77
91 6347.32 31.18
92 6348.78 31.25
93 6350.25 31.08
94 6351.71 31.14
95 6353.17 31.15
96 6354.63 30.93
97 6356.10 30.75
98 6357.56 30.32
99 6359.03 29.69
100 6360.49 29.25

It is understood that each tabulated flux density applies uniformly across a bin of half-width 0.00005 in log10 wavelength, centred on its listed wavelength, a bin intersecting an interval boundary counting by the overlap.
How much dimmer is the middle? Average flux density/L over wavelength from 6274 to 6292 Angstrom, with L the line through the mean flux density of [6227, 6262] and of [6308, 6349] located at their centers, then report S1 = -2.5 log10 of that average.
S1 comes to -0.01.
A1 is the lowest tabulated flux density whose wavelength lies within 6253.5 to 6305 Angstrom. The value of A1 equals 28.37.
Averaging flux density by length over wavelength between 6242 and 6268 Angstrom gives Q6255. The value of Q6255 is 30.1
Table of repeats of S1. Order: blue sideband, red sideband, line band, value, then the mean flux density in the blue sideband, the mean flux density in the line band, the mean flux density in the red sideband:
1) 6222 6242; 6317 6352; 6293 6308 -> 0.010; 30.8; 30.4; 30.7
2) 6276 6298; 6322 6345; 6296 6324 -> 0.011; 30.8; 30.4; 30.6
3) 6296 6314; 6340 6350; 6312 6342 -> 0.003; 30.4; 30.5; 30.7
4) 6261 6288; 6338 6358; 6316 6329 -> -0.006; 30.8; 30.8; 30.6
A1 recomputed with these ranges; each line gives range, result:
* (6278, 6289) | 30.46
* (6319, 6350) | 29.19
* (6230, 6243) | 29.3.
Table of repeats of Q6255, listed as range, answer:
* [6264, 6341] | 30.6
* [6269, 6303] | 30.7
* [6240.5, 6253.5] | 30.2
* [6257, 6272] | 30.4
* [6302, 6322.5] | 30.4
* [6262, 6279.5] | 30.8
